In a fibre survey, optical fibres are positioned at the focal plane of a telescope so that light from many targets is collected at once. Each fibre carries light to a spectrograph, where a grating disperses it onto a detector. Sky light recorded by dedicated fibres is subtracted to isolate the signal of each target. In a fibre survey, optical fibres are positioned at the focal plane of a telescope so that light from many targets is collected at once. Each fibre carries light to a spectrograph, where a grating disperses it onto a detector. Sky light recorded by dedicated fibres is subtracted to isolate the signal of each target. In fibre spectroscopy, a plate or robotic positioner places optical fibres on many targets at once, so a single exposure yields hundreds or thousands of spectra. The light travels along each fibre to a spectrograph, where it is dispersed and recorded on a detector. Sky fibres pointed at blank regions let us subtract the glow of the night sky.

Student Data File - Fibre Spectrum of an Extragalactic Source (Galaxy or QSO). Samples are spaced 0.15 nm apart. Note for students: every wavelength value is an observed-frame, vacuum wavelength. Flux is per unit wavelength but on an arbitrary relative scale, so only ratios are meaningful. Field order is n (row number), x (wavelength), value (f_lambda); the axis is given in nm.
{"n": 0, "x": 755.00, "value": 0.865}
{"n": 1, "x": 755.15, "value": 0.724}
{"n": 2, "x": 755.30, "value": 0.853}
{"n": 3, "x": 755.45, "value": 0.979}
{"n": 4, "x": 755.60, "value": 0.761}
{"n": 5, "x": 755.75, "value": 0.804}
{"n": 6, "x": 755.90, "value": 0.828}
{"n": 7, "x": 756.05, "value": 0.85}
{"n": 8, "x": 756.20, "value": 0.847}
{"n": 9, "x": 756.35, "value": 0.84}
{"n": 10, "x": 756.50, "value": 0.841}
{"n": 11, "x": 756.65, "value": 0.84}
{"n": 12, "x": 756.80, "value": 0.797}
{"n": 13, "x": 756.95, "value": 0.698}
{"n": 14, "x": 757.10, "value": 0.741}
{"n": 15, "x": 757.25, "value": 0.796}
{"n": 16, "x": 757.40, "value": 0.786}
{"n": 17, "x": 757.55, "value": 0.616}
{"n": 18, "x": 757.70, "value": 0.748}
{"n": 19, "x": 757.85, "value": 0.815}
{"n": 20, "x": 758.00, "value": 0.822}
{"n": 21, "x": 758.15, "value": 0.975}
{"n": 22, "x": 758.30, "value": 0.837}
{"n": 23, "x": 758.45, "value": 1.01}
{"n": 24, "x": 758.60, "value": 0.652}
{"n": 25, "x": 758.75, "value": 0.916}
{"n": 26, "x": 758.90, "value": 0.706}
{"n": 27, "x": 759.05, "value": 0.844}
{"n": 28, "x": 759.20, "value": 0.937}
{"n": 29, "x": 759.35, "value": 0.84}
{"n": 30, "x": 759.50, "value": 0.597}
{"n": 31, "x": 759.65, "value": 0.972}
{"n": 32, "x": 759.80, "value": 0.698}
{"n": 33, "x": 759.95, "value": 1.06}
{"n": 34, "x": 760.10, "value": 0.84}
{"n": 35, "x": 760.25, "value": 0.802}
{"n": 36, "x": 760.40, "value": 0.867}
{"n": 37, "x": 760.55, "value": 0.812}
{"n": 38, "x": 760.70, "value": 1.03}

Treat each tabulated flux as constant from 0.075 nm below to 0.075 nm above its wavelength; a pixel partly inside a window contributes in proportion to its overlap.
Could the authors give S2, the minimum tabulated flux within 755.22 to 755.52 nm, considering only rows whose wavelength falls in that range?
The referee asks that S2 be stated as 0.853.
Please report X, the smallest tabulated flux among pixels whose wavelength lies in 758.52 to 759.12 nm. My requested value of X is 0.652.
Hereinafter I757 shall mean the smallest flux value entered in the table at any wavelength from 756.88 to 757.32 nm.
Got 0.698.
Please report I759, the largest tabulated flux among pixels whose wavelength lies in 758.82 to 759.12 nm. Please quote 0.844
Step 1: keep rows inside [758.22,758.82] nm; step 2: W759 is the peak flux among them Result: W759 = 1.01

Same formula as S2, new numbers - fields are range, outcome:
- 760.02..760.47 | 0.802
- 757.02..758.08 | 0.616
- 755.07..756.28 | 0.724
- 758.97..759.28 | 0.844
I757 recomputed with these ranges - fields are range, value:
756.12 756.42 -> 0.84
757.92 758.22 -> 0.822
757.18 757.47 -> 0.786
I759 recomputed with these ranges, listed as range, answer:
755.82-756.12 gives 0.85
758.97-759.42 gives 0.937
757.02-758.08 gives 0.822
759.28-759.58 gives 0.84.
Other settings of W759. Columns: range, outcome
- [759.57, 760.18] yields 1.06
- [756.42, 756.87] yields 0.841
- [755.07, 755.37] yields 0.853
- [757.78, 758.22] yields 0.975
